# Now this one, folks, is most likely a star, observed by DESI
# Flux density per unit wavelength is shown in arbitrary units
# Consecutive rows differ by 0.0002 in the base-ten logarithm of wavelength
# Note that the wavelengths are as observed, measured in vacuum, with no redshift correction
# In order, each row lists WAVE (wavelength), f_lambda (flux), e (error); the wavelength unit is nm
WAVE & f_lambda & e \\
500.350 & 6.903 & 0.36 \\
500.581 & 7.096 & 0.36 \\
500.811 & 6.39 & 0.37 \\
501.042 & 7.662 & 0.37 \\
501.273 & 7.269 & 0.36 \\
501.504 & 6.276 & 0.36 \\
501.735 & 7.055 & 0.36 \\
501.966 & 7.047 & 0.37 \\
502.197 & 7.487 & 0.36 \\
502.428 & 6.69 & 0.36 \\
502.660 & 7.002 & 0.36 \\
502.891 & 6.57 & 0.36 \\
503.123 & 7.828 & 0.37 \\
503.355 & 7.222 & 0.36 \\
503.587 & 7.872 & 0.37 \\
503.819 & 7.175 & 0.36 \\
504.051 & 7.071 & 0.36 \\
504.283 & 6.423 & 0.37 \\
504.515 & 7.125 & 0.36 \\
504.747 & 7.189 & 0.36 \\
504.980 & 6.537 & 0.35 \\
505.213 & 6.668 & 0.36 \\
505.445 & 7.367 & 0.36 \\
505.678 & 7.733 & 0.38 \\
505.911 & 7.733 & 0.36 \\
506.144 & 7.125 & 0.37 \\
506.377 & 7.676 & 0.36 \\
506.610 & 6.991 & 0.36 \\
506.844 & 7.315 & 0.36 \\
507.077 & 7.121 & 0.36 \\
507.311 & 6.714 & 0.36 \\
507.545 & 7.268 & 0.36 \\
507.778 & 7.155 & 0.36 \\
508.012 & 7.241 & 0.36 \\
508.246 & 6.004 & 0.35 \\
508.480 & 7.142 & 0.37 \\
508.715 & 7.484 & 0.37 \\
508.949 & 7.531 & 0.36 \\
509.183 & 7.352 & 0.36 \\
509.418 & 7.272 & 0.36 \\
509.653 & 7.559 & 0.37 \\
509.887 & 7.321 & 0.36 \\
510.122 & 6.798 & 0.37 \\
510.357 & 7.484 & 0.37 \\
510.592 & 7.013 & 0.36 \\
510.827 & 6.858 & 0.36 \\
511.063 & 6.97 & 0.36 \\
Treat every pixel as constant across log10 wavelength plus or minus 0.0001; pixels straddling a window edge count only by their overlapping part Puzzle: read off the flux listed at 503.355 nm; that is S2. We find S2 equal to 7.222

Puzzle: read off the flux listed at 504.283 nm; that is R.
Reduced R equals 6.423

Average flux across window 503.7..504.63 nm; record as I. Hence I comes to 6.95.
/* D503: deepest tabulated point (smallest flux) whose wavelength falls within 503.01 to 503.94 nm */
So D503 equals 7.175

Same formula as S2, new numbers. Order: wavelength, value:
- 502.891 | 6.57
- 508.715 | 7.484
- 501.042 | 7.662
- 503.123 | 7.828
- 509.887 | 7.321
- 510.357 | 7.484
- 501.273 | 7.269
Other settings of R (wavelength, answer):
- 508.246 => 6.004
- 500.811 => 6.39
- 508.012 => 7.241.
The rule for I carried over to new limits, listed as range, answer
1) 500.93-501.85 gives 7.06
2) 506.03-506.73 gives 7.26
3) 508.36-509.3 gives 7.37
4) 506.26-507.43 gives 7.16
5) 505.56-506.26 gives 7.53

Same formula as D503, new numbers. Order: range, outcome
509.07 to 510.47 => 6.798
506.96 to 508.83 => 6.004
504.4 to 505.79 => 6.537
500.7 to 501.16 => 6.39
